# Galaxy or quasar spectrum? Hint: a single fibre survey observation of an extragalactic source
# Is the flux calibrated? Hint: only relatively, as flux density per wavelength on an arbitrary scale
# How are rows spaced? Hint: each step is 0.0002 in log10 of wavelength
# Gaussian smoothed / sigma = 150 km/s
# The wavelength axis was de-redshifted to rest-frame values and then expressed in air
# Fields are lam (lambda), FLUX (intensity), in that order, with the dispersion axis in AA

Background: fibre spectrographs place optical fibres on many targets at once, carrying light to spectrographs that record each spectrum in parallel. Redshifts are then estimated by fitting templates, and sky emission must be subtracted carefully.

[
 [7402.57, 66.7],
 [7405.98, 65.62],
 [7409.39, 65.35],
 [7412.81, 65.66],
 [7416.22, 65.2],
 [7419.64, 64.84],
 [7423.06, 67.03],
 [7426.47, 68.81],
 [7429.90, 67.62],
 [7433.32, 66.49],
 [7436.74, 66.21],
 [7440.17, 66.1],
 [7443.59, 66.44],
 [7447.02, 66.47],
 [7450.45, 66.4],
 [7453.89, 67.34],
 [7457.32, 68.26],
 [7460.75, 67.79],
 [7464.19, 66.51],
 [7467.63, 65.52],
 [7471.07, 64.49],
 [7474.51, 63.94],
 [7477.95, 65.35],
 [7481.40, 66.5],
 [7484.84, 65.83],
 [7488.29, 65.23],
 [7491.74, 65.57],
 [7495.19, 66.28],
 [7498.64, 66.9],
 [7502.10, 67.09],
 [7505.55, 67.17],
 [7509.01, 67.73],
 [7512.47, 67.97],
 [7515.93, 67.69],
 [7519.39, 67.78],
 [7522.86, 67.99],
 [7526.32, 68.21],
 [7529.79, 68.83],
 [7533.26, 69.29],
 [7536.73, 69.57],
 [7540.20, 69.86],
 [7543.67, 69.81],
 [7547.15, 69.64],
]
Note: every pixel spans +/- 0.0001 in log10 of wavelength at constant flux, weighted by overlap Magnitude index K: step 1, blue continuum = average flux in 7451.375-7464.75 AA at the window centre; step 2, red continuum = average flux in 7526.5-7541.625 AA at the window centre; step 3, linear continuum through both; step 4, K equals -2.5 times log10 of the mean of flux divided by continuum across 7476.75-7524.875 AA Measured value 0.03 mag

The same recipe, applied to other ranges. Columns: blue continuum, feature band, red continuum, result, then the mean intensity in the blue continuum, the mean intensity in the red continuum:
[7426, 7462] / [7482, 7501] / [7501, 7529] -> 0.024 mag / 67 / 67.8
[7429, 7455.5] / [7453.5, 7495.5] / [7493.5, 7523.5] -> 0.016 mag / 66.6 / 67.4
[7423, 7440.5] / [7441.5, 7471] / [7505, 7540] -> 0.012 mag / 67.1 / 68.3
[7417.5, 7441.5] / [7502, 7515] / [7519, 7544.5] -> 0.014 mag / 66.7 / 68.9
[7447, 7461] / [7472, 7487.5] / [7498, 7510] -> 0.031 mag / 67.3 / 67.2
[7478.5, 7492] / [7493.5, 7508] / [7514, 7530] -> -0.003 mag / 65.8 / 68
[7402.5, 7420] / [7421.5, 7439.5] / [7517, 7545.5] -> -0.019 mag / 65.5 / 68.9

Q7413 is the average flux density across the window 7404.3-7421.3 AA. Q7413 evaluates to 65.3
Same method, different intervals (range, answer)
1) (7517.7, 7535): 68.4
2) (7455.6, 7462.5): 68.1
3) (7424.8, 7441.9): 67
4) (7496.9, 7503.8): 67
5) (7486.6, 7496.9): 65.7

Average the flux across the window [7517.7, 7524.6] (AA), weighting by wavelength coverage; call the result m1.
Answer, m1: 67.9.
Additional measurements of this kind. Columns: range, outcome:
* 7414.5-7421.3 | 65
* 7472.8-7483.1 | 65.2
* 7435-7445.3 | 66.3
